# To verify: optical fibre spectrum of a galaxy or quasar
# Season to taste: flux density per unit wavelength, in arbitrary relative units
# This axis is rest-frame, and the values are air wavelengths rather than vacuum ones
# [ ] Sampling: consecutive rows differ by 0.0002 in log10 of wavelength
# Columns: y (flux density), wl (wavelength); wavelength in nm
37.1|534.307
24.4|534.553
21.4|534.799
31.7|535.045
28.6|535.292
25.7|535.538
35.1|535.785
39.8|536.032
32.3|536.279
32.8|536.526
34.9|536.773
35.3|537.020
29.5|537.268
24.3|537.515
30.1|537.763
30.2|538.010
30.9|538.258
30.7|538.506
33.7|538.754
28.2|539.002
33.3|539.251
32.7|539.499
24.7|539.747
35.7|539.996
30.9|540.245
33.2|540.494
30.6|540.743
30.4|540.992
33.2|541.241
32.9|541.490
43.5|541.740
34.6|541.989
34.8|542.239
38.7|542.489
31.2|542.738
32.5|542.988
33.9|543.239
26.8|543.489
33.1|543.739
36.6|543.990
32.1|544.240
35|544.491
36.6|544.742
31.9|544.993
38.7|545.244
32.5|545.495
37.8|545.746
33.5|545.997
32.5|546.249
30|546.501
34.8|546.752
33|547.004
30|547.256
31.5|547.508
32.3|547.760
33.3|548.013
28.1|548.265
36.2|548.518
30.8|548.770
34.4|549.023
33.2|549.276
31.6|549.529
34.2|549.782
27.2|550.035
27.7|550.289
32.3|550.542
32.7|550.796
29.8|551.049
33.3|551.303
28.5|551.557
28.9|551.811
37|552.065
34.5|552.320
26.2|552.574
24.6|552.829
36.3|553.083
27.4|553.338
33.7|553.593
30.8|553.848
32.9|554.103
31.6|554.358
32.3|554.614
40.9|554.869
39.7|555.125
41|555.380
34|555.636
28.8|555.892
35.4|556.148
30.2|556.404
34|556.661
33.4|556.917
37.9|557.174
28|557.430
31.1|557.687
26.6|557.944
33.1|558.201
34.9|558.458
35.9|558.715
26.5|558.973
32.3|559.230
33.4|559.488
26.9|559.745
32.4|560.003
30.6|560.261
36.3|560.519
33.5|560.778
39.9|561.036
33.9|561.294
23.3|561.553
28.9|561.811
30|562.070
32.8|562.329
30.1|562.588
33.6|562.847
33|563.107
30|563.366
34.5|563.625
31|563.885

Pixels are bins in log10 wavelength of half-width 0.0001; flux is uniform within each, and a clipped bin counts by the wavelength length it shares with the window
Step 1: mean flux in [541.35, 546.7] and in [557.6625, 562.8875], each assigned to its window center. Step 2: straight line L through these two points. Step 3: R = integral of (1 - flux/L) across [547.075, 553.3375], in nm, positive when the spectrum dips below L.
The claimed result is 0.36 nm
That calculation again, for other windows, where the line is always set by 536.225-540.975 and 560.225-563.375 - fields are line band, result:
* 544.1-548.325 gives -0.23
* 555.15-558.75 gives -0.15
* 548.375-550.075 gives -0.06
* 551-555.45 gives -0.13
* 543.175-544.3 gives -0.04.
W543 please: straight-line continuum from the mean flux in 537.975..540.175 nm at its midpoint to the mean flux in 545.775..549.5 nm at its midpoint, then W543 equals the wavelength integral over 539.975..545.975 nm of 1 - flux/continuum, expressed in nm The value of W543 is -0.42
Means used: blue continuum 31.1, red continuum 32.5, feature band 34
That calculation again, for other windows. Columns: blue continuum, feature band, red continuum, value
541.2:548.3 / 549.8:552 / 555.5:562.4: 0.168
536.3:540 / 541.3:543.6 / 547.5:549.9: -0.194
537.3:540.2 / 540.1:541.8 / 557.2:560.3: -0.150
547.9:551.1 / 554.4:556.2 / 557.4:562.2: -0.241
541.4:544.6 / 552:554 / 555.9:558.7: 0.112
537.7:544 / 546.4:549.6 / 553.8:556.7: 0.114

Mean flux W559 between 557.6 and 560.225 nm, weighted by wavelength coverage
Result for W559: 31.3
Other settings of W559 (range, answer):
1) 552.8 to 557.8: 33.4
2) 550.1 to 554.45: 31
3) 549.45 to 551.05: 30.8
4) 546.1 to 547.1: 32.6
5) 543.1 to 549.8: 33.1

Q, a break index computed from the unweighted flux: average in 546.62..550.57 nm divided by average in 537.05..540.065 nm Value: 1.05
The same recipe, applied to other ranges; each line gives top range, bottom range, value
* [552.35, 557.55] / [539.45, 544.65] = 0.99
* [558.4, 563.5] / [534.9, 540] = 1.02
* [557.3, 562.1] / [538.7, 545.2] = 0.95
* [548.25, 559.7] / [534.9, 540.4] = 1.03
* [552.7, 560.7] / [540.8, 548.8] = 0.97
